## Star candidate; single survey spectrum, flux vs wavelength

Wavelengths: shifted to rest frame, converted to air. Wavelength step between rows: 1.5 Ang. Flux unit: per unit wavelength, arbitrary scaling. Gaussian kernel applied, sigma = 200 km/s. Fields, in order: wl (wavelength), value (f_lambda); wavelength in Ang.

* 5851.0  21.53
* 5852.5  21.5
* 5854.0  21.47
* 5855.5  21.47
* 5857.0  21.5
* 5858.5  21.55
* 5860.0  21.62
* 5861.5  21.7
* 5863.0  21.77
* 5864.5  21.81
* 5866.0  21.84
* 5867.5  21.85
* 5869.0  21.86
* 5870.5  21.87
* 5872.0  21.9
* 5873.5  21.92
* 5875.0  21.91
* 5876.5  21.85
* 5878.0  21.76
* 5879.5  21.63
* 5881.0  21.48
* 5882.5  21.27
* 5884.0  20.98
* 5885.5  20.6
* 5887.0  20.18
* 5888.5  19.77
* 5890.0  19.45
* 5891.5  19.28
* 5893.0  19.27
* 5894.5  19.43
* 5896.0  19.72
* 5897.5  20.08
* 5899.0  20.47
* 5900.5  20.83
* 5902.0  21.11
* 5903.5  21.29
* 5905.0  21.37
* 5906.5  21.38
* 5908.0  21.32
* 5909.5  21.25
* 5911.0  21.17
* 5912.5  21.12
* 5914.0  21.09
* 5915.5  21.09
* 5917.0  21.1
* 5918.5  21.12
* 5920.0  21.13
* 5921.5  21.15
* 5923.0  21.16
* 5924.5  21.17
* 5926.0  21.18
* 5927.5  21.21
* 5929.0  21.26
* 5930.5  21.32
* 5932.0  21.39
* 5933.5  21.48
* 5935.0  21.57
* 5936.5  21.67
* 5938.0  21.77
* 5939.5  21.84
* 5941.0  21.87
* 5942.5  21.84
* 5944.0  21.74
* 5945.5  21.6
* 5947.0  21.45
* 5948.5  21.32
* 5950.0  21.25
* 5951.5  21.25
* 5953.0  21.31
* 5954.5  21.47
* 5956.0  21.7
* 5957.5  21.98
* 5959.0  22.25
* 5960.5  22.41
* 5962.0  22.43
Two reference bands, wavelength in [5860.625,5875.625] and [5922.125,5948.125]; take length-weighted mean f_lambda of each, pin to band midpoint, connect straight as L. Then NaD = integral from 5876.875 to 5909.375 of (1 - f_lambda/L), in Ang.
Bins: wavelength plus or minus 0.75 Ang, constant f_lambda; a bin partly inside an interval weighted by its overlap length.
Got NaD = 1.6 Ang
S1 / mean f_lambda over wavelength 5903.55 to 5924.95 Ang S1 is 21.2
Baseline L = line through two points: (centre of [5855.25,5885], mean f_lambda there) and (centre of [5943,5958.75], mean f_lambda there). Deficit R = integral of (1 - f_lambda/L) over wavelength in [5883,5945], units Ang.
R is 1.8 Ang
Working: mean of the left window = 21.7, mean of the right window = 21.5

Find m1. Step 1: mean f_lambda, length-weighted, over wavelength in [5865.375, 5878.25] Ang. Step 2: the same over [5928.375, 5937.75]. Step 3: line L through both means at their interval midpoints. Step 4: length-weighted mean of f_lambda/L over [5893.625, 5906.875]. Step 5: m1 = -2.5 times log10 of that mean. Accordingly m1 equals 0.06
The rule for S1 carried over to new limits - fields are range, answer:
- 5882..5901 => 20.1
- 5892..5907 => 20.5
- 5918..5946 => 21.4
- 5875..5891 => 20.9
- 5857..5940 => 21.2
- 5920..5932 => 21.2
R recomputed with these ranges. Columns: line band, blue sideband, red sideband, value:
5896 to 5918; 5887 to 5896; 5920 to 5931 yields -0.8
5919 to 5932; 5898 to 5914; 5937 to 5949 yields 0.1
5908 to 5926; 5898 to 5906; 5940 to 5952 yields 0.0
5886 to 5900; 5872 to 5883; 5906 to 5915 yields 1.1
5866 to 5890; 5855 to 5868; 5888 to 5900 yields -0.8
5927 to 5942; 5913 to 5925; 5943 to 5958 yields -0.2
